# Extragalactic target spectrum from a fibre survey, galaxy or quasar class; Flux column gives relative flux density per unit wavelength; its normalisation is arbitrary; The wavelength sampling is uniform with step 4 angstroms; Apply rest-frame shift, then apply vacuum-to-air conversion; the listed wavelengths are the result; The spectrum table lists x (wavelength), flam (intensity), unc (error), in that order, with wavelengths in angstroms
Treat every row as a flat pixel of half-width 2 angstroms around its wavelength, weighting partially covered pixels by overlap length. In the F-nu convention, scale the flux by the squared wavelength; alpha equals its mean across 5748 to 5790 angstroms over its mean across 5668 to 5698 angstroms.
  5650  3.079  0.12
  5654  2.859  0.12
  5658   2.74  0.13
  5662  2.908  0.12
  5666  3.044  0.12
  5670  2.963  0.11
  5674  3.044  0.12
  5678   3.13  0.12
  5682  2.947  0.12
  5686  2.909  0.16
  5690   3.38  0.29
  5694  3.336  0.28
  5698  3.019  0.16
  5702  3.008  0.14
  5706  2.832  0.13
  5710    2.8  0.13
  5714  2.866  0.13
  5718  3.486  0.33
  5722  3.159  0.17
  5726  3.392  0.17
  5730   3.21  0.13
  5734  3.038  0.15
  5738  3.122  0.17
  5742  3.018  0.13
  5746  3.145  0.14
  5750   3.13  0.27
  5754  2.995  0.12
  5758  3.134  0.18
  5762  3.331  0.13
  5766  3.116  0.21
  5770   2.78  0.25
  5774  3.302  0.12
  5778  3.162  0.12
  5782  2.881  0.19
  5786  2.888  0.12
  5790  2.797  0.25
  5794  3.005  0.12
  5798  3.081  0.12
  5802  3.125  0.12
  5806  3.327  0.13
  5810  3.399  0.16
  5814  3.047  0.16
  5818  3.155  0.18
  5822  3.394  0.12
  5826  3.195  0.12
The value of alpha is 1.02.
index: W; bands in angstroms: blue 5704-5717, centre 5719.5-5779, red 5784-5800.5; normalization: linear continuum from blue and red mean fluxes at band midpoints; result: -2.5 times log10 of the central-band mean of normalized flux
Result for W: -0.08 mag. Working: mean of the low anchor 2.88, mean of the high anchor 2.95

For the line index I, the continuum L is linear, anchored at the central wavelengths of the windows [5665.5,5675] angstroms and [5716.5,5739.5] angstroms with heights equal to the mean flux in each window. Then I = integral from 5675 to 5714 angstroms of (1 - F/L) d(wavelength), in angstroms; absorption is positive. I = 0.9 angstroms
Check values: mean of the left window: 3.01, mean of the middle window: 3.03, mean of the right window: 3.23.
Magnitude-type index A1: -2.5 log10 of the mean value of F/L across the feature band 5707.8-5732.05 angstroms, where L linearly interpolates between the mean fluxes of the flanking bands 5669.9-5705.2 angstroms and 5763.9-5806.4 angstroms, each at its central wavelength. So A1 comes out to -0.030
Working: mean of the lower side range 3.08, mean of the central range 3.15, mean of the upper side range 3.03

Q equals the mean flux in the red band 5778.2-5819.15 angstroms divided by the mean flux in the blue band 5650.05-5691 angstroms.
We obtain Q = 1.03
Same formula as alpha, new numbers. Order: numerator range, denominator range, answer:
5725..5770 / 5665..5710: 1.05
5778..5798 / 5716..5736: 0.92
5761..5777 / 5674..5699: 1.03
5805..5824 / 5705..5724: 1.11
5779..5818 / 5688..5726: 1.02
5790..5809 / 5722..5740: 1.00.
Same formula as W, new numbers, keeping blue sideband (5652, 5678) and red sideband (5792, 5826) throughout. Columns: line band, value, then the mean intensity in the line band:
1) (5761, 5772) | 0.023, 3.05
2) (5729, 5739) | -0.019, 3.11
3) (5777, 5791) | 0.080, 2.93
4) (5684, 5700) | -0.061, 3.16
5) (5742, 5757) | 0.002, 3.08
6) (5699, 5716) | 0.048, 2.88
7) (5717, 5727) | -0.098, 3.33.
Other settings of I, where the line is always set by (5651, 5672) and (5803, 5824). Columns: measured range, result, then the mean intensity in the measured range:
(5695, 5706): 0.0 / 3.01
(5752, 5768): 0.0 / 3.14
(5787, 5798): 1.0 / 2.93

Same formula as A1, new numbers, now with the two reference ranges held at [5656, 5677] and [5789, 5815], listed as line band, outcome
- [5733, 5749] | -0.014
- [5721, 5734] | -0.069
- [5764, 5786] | 0.020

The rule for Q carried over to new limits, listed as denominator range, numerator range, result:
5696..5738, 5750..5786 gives 1.00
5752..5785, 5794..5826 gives 1.04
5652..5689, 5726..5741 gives 1.06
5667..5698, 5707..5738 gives 1.01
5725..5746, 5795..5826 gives 1.02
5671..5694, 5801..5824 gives 1.05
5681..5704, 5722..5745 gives 1.02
